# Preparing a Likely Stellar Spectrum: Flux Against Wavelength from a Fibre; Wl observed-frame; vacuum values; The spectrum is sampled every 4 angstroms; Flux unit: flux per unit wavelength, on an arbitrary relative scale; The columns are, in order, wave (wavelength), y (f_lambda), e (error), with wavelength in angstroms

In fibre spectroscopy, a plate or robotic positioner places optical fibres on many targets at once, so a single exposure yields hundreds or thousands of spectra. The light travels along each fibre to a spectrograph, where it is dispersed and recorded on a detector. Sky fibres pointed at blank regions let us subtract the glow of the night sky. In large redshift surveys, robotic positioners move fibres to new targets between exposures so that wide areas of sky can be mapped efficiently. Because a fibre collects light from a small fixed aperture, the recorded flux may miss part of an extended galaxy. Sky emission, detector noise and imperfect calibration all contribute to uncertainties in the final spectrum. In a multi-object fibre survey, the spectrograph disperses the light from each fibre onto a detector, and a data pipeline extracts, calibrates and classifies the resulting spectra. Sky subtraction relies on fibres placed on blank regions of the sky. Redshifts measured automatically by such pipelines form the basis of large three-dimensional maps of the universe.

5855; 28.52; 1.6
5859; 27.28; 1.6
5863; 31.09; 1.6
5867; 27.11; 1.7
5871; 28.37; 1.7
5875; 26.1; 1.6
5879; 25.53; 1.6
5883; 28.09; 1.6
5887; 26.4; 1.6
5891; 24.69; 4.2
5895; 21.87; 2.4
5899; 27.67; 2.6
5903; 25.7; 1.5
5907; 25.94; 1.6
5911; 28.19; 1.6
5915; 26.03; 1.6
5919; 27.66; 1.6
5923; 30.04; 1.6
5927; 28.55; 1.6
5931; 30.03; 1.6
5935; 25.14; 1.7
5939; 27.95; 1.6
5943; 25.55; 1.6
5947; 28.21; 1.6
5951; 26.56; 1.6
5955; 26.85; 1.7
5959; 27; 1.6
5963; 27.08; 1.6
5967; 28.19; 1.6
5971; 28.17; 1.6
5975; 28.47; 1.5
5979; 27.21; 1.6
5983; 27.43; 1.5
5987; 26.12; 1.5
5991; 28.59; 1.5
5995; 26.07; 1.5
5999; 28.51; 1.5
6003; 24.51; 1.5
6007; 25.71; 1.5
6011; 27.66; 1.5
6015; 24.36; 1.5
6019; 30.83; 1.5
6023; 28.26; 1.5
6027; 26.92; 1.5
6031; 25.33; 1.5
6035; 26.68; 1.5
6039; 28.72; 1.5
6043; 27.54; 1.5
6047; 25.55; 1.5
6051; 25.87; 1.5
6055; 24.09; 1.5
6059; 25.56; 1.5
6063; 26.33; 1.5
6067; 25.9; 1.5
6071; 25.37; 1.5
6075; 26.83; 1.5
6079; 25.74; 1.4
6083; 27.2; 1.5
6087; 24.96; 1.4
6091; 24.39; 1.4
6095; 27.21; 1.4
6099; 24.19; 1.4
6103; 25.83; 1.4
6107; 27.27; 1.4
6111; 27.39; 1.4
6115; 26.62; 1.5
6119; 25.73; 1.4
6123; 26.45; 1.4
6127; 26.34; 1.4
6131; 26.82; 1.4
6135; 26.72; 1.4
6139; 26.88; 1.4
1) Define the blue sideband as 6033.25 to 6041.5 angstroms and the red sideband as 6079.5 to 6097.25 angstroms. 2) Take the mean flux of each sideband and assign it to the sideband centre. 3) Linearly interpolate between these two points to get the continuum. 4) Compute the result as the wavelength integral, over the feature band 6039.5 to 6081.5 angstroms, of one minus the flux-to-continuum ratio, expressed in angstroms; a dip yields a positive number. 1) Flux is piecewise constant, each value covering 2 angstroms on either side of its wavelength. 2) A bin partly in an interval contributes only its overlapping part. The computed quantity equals 1.40 angstroms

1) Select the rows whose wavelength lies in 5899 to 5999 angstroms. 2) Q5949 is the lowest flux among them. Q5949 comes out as 25.14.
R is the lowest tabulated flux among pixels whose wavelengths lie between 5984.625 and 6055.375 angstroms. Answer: 24.09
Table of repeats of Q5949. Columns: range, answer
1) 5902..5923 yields 25.7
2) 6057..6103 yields 24.19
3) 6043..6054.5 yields 25.55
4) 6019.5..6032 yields 25.33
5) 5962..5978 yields 27.08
